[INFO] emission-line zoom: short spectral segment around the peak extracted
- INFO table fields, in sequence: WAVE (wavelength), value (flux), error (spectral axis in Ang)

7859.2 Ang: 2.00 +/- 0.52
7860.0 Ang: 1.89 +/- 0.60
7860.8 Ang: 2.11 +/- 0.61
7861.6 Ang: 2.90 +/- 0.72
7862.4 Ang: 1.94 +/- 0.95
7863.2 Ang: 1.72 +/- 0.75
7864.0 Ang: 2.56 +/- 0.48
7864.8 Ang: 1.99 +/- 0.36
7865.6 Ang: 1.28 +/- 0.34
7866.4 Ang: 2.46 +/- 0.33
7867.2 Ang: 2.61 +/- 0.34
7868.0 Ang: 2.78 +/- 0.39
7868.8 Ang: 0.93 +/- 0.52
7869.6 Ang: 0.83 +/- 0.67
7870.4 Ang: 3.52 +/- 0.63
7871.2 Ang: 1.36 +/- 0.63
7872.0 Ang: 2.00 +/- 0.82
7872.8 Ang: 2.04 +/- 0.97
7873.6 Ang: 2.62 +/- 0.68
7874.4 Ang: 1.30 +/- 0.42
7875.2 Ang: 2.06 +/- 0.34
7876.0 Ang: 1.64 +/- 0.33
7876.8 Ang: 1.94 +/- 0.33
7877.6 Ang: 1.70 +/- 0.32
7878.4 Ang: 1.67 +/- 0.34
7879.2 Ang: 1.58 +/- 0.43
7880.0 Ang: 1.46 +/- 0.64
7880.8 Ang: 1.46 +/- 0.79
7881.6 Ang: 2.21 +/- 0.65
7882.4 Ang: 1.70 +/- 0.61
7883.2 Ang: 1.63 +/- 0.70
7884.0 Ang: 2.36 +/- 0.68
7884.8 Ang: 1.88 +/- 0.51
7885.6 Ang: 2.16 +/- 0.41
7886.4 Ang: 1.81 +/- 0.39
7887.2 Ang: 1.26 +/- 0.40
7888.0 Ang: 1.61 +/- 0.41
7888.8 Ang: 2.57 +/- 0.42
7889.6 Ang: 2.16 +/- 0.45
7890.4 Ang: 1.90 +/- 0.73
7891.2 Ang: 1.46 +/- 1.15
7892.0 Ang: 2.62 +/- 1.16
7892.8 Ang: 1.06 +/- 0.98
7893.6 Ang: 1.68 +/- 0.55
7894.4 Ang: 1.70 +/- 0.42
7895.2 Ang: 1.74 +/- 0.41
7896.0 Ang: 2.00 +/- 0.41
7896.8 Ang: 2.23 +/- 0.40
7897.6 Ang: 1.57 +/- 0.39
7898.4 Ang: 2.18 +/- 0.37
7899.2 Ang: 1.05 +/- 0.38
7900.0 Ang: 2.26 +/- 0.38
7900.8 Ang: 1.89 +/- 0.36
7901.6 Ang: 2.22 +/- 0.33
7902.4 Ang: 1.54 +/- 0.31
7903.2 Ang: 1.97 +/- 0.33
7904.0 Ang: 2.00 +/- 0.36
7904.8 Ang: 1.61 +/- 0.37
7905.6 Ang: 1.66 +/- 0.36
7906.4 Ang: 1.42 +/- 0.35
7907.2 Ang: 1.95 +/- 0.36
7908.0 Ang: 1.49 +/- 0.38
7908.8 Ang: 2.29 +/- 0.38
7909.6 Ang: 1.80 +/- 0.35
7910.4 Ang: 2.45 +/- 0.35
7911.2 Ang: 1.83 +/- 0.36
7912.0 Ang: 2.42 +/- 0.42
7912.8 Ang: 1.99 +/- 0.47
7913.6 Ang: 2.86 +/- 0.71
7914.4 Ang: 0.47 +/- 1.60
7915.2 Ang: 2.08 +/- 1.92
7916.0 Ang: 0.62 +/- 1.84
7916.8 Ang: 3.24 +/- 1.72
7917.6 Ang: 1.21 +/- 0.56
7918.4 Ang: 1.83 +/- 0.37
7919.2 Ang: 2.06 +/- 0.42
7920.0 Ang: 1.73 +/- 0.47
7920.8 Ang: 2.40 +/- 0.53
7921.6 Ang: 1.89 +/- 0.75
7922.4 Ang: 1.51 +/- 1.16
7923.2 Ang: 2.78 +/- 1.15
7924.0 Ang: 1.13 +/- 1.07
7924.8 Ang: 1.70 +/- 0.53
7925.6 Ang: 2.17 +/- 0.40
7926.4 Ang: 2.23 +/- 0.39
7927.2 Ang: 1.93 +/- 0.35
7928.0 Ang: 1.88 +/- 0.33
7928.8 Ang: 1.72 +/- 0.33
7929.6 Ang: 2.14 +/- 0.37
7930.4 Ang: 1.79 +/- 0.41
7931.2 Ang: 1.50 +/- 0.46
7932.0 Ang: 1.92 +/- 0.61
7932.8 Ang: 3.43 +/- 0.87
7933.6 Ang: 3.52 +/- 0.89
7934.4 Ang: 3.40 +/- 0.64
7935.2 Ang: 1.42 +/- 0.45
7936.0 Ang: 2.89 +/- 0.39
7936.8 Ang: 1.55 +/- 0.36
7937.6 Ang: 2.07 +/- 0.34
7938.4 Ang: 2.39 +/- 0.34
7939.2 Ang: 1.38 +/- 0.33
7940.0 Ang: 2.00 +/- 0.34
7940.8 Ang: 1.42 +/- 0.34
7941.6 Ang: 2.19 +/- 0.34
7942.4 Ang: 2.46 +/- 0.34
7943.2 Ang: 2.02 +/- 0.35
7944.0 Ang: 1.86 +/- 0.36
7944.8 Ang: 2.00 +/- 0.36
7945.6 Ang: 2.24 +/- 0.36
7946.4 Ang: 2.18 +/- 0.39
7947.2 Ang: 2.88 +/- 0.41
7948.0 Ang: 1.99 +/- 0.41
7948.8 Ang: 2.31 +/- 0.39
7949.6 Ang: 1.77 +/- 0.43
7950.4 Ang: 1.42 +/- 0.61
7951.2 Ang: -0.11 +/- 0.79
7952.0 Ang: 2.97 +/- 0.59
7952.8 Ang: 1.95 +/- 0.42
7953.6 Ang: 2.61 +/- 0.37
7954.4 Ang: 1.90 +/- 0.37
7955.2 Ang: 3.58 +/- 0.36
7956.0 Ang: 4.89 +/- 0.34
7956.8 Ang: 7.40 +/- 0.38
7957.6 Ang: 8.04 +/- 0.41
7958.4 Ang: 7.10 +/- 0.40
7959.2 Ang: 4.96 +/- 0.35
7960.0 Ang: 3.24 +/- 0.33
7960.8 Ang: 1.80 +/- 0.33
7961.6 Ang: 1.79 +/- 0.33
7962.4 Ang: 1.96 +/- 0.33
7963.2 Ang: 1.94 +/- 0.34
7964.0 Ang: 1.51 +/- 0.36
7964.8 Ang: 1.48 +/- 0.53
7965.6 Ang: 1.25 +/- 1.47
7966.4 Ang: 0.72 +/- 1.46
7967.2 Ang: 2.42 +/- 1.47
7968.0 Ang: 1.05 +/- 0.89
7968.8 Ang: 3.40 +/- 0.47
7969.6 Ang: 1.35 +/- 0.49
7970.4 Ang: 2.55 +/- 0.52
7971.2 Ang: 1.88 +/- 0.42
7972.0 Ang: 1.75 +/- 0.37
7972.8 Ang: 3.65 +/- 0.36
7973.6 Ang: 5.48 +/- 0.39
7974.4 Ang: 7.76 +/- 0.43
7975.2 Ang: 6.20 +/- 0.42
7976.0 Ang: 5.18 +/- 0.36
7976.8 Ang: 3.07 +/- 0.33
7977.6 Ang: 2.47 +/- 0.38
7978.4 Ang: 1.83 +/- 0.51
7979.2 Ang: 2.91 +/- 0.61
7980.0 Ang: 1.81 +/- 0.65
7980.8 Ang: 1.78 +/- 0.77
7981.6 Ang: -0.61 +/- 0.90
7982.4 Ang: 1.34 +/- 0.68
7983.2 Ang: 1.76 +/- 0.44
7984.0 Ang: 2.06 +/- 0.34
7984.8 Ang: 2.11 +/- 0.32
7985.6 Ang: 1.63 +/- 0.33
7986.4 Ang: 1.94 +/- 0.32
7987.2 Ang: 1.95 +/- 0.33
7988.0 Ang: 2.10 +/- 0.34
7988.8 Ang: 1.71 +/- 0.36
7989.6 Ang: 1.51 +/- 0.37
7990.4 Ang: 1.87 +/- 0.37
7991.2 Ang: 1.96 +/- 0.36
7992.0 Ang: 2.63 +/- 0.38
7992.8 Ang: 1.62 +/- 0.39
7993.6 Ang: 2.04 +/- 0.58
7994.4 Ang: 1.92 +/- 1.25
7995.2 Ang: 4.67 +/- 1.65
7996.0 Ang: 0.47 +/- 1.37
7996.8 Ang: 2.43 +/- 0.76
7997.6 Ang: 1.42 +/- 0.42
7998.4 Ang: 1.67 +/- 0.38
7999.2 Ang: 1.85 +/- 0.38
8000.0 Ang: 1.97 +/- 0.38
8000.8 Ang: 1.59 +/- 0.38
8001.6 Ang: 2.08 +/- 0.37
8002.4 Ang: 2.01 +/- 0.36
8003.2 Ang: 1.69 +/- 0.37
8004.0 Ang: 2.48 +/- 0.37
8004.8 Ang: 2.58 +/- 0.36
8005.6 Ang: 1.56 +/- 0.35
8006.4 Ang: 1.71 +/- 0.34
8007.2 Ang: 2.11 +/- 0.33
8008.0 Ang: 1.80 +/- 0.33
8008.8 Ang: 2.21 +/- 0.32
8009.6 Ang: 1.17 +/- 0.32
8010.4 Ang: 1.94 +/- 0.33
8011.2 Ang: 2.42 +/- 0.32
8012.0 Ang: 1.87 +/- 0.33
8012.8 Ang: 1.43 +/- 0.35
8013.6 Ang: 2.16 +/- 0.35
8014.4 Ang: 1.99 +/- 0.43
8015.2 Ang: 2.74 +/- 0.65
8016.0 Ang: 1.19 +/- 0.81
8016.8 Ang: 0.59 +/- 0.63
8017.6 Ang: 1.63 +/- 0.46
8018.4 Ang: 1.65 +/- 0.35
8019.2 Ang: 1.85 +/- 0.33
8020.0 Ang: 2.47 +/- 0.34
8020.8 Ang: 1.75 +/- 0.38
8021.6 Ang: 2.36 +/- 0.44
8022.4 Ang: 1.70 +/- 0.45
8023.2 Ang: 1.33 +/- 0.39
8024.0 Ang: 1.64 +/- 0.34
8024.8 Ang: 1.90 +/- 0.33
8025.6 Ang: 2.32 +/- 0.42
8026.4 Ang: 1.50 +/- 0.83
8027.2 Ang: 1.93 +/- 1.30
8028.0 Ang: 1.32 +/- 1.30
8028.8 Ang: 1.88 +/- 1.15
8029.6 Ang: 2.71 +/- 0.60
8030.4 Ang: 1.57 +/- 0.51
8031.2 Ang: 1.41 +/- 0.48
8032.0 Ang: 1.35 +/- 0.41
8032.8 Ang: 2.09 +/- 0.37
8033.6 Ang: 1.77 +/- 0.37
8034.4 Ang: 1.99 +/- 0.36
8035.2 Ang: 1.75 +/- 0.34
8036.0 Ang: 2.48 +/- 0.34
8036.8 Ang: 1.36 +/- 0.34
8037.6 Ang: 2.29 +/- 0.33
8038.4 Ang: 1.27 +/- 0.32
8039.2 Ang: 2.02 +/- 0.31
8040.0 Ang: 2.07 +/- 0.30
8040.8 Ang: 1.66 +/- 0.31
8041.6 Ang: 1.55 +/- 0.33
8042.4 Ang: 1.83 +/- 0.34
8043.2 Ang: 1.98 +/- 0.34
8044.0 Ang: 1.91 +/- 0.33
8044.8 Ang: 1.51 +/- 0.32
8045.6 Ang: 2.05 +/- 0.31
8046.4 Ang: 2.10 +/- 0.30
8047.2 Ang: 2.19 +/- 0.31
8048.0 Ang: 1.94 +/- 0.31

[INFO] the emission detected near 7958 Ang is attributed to [S II] 6716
